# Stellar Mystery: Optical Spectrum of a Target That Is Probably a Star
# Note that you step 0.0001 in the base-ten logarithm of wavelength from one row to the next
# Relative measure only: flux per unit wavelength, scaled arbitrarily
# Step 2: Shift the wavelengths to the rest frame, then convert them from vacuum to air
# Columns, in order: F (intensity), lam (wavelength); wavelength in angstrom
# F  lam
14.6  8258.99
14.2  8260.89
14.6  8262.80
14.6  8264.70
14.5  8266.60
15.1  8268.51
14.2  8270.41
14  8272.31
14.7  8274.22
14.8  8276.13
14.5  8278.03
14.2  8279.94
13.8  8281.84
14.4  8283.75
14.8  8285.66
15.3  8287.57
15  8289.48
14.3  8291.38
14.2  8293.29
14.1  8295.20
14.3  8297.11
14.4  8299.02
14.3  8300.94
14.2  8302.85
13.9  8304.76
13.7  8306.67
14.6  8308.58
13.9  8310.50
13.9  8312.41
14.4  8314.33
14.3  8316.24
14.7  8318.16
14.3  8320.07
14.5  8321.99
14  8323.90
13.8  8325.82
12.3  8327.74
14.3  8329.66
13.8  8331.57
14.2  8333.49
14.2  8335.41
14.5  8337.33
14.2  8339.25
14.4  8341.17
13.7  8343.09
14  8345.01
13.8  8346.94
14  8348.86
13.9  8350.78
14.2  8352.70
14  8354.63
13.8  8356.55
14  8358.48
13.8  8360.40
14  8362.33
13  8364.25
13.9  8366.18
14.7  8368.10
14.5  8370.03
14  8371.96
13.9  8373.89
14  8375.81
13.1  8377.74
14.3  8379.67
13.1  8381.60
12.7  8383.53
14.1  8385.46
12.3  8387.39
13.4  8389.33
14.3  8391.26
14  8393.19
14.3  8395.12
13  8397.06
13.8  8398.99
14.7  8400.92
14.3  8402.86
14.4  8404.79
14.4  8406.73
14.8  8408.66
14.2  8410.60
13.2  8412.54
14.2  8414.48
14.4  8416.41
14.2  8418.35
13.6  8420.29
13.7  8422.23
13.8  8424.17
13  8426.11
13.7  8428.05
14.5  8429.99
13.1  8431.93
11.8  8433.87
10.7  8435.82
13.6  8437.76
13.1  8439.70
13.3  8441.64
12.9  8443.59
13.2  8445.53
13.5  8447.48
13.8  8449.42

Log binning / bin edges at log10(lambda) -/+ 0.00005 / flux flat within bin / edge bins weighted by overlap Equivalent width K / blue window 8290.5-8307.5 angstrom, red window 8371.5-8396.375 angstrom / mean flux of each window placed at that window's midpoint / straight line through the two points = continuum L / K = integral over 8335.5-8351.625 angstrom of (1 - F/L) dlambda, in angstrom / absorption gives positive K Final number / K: -0.22 angstrom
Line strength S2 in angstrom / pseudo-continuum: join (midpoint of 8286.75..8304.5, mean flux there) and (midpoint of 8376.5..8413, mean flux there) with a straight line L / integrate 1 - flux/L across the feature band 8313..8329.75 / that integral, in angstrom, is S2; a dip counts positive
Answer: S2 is 0.3 angstrom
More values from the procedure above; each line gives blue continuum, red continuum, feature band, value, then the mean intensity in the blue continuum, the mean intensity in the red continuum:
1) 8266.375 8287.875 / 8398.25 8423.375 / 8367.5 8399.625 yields 1.1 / 14.5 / 14.1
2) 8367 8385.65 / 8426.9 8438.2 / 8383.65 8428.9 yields -1.9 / 13.8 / 12.9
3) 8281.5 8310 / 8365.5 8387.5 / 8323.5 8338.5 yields 0.2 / 14.4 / 13.8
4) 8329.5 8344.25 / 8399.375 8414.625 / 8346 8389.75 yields 1.3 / 14.2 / 14.3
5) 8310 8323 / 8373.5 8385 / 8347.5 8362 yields -0.1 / 14.3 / 13.5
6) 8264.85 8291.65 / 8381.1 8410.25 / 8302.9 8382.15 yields 1.0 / 14.6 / 13.9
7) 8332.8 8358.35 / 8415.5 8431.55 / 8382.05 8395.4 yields 0.4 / 14.1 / 13.8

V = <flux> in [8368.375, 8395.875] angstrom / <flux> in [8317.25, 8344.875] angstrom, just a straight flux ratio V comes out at 0.98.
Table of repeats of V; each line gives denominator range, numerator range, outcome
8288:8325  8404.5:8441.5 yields 0.95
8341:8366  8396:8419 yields 1.02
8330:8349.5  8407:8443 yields 0.96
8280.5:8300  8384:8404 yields 0.95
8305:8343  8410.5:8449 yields 0.95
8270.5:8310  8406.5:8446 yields 0.94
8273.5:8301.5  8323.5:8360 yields 0.96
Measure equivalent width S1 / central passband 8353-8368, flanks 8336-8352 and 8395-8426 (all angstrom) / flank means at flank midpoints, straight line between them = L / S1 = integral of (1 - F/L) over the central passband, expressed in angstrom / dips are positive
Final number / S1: 0.2 angstrom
